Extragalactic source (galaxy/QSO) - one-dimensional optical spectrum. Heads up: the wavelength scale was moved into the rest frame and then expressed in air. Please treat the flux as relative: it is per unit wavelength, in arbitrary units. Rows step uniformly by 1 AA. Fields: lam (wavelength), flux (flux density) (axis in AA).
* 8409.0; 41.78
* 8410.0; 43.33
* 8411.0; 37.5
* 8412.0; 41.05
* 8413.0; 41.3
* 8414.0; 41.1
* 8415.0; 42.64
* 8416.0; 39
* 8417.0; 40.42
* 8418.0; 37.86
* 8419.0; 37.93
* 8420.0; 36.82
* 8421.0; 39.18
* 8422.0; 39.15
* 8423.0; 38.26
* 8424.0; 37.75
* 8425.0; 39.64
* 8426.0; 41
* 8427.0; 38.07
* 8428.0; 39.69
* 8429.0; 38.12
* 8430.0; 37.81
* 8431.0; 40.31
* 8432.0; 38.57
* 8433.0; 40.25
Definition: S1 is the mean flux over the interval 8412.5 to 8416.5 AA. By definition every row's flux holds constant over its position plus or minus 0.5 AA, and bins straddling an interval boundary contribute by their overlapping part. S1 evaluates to 41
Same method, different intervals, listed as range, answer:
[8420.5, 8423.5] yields 38.9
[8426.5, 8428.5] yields 38.9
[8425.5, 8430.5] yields 38.9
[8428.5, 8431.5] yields 38.7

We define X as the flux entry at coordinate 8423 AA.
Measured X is 38.26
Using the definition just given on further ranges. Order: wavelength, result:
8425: 39.64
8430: 37.81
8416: 39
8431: 40.31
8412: 41.05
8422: 39.15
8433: 40.25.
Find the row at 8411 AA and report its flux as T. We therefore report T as 37.5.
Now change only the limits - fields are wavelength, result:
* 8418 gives 37.86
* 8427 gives 38.07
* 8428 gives 39.69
